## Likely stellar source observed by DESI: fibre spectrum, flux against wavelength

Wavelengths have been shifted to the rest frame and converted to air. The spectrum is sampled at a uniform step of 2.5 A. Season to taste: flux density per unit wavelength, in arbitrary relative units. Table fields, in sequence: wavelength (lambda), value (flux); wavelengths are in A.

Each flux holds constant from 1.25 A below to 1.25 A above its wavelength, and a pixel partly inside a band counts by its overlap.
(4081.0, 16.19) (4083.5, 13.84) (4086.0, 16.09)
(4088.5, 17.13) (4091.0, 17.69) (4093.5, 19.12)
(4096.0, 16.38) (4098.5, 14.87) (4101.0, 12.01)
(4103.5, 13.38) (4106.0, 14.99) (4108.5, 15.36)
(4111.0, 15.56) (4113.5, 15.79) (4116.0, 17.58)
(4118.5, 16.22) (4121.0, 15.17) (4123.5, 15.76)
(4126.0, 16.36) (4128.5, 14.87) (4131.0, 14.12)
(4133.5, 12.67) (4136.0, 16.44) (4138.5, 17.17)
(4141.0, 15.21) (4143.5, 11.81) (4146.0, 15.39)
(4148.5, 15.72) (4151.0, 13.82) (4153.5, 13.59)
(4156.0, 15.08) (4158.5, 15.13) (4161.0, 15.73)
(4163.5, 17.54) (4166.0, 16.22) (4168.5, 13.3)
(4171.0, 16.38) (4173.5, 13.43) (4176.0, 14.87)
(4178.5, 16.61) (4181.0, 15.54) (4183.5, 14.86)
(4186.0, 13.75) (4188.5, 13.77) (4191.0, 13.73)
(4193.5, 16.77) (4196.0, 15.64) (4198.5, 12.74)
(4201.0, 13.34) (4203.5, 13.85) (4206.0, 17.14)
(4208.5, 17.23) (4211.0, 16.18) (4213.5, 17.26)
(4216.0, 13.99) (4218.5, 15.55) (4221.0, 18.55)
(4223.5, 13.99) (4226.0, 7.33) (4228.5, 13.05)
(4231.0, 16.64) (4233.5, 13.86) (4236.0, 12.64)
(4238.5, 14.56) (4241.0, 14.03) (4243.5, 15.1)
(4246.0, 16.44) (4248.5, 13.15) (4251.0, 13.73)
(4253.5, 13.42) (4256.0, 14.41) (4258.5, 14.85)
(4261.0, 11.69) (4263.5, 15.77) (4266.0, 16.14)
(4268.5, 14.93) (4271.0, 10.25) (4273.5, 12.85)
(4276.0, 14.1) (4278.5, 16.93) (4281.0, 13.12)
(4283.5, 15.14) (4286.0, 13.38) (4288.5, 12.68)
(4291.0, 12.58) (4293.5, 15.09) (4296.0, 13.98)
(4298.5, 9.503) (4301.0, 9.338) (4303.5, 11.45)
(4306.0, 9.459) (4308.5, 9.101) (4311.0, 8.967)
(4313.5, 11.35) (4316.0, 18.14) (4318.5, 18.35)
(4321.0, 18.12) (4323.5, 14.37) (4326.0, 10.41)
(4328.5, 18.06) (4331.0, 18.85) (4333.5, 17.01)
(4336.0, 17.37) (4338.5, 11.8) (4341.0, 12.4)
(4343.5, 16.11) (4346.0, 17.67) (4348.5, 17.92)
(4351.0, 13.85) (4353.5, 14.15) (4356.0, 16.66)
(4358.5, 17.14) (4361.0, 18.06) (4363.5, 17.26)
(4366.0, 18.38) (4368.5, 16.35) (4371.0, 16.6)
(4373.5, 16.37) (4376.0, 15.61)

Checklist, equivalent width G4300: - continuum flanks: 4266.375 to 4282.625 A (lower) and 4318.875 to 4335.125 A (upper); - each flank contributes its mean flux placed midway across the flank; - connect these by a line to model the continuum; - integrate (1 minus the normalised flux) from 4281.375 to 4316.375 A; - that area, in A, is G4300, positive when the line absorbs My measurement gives 6.8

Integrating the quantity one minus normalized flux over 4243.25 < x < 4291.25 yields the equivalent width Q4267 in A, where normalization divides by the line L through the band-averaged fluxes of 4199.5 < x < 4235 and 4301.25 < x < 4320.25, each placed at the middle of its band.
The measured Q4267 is -1.8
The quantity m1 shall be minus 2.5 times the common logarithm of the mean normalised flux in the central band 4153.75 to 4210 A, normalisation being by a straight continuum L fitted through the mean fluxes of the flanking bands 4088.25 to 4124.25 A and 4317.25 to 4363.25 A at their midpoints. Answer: 0.05 mag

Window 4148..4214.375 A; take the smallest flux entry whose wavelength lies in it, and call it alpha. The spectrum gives 12.74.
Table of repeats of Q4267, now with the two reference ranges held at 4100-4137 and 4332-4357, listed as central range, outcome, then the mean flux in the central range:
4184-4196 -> 0.46 A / 14.6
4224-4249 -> 2.63 A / 13.7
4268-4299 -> 3.86 A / 13.5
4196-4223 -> -0.49 A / 15.5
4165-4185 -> 0.11 A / 15.1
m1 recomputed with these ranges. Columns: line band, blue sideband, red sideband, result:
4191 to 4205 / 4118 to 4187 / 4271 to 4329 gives 0.00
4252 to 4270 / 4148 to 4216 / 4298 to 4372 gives 0.04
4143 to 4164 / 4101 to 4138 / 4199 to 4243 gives 0.01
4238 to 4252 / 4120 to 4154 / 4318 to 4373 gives 0.08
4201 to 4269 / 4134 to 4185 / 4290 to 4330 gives -0.04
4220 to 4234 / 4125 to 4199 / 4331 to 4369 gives 0.12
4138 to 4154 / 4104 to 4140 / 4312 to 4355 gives 0.07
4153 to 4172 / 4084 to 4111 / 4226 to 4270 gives -0.03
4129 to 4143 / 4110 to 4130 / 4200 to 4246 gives 0.06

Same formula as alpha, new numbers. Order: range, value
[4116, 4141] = 12.67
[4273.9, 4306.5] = 9.338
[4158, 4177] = 13.3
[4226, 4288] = 7.33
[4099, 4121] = 12.01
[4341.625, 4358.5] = 13.85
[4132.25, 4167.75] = 11.81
